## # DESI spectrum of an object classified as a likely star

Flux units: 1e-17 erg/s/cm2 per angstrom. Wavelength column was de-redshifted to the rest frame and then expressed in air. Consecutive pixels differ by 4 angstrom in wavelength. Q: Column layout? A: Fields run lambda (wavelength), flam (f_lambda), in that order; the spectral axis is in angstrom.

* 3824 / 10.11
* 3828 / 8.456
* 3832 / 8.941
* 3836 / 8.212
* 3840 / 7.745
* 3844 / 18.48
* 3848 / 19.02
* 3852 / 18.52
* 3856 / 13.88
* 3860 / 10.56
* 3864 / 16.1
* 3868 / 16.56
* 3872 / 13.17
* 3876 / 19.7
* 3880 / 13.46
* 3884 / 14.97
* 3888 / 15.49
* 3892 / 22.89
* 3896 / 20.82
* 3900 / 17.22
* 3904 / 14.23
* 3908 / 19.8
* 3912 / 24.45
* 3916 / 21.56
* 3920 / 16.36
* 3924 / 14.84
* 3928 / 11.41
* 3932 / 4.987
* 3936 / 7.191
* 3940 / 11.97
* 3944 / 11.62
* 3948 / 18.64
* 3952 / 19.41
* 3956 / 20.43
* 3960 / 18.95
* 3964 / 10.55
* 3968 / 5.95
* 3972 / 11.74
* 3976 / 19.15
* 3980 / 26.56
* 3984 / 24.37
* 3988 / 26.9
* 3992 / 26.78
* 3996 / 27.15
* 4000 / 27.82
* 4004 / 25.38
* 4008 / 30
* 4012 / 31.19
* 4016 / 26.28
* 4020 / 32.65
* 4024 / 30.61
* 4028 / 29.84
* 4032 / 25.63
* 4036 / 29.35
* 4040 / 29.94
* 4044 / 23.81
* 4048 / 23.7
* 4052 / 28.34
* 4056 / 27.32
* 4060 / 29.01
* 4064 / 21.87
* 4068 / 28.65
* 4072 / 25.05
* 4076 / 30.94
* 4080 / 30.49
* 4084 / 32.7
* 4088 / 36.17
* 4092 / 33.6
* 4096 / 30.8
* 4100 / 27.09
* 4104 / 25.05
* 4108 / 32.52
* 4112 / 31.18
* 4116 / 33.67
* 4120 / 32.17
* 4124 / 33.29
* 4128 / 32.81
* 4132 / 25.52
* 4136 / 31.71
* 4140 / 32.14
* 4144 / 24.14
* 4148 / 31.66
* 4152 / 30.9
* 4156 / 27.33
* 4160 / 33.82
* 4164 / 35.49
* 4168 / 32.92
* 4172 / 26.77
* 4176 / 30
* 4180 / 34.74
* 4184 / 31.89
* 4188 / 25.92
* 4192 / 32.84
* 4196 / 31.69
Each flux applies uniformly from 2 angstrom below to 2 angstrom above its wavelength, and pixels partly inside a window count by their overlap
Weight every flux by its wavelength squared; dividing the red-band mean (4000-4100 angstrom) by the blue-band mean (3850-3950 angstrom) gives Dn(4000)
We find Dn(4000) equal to 2.0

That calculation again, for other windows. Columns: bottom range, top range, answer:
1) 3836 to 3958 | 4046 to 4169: 2.12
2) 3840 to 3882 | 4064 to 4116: 2.18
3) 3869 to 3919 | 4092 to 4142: 1.90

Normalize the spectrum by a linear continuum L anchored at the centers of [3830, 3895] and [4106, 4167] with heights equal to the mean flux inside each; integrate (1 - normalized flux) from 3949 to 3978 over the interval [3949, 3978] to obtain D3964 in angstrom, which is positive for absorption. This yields 7.8 angstrom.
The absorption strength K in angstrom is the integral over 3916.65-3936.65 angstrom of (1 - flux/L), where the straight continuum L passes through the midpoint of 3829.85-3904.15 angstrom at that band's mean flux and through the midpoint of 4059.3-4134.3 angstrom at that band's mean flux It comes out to 7.43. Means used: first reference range 15.3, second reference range 30.2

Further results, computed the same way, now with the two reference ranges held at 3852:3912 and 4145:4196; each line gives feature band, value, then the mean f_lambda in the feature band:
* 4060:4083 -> -1.42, 27.8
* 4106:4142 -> -3.68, 31.7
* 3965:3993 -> 2.63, 19.6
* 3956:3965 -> 1.79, 16.5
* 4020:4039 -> -4.18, 29.3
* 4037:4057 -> -1.46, 26.7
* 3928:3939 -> 6.66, 7.59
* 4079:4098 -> -4.15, 32.9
